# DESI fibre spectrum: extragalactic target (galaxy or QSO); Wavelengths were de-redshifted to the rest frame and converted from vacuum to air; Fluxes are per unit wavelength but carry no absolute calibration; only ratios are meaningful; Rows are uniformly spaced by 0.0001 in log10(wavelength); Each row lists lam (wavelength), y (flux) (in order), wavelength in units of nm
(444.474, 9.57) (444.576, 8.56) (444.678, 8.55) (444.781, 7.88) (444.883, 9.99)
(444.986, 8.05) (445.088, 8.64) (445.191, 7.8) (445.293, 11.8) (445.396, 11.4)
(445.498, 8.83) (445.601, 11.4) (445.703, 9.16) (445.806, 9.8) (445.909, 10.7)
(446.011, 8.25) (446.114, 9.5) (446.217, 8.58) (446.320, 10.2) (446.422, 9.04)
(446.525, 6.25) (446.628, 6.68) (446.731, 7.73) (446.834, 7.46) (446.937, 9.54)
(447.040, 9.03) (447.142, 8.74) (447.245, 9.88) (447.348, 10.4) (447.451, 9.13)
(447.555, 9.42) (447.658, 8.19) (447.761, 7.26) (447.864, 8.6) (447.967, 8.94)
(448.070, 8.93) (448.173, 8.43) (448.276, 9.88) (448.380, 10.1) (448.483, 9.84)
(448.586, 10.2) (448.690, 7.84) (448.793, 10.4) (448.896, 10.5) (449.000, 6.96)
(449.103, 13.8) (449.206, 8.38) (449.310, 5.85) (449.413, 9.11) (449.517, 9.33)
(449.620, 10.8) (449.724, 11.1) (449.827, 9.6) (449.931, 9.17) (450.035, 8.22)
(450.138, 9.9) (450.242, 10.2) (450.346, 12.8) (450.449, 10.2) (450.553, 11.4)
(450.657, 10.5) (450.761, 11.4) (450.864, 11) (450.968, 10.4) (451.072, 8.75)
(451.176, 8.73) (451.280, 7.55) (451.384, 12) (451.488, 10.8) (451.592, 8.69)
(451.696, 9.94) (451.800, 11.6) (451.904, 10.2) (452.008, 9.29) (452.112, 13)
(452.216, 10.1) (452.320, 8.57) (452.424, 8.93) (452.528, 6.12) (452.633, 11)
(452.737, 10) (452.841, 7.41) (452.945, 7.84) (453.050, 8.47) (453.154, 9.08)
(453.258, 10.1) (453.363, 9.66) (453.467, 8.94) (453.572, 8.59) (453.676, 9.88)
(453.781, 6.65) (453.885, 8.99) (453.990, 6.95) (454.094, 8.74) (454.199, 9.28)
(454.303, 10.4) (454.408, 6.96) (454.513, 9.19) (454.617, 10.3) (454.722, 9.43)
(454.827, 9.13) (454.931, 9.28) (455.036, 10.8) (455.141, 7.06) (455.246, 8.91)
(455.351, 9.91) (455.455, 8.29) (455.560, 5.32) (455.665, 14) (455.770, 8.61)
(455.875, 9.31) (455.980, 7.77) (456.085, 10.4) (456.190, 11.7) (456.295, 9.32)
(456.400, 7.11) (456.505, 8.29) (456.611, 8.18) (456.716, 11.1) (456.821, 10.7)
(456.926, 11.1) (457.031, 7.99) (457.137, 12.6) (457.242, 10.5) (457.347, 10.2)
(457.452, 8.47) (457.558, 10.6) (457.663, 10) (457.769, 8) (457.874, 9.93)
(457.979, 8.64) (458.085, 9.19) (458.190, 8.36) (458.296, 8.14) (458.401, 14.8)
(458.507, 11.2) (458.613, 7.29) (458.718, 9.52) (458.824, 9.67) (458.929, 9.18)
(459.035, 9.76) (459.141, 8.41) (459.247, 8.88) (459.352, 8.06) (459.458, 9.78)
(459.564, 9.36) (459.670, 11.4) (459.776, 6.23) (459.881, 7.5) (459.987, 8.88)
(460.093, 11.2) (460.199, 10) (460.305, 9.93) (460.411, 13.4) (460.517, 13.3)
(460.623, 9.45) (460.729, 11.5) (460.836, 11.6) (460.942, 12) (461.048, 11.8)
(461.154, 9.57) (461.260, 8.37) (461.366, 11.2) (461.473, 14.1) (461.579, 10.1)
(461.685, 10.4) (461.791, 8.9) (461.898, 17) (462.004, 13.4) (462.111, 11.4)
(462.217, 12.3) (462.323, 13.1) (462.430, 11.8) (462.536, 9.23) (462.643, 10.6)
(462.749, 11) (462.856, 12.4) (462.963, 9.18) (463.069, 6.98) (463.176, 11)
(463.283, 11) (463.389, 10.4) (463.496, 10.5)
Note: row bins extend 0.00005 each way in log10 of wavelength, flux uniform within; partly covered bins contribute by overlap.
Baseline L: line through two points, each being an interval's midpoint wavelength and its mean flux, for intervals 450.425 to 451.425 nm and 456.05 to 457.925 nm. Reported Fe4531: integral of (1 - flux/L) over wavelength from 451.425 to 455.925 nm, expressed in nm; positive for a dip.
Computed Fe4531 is 0.35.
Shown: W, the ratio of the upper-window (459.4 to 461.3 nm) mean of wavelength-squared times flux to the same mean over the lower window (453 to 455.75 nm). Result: 1.17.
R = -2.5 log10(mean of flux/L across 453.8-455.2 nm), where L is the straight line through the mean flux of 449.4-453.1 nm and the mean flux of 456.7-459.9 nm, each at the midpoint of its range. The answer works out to 0.09 mag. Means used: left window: 9.84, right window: 9.57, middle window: 8.91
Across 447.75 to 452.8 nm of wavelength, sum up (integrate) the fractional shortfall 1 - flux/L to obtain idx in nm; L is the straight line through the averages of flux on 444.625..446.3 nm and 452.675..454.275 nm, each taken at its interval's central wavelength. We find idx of -0.409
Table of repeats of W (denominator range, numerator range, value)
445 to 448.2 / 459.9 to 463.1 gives 1.32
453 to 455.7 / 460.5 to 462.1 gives 1.32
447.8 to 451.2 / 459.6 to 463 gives 1.19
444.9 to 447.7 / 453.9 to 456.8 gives 1.04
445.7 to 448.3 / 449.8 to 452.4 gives 1.17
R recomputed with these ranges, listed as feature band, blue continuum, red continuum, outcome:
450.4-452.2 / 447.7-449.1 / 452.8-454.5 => -0.16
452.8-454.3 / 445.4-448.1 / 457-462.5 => 0.12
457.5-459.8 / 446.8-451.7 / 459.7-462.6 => 0.14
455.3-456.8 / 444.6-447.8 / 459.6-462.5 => 0.12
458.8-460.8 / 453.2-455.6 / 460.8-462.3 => 0.12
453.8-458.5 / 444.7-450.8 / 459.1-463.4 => 0.08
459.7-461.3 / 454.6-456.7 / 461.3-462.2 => 0.11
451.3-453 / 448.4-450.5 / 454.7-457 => -0.01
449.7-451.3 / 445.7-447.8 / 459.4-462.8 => -0.08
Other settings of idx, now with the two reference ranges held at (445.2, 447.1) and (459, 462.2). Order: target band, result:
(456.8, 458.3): 0.092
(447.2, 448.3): 0.040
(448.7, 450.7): -0.074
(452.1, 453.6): 0.111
